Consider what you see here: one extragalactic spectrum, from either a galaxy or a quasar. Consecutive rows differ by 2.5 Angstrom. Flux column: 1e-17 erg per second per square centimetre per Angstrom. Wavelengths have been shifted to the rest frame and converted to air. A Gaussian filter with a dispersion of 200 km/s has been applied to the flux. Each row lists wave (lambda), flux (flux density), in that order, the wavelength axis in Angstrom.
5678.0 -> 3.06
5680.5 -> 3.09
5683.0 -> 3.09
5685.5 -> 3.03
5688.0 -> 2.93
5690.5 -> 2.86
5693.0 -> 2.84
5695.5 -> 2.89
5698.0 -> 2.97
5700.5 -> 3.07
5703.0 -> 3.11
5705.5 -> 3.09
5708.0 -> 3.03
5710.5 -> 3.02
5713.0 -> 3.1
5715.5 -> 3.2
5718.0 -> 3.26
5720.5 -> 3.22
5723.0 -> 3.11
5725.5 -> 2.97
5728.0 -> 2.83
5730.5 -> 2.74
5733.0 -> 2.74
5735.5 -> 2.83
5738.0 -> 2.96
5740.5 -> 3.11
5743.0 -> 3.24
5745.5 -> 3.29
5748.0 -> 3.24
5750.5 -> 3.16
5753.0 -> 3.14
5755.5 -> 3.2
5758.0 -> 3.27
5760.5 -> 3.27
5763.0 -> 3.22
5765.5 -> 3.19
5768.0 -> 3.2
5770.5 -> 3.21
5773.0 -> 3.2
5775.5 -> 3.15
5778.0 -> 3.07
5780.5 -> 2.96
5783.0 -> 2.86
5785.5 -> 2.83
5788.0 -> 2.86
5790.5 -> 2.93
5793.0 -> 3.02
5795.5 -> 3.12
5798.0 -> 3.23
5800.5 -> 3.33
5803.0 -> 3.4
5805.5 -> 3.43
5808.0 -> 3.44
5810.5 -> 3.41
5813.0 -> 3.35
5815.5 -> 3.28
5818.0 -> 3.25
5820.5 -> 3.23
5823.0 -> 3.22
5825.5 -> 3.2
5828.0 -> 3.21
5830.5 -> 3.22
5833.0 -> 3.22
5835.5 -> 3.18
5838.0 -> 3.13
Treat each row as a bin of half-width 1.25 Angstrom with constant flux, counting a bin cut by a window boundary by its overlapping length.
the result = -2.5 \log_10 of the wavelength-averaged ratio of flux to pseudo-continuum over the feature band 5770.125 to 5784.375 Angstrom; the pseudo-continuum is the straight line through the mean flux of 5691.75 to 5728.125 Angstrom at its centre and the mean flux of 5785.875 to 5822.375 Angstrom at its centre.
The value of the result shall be 0.039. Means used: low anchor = 3.05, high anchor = 3.22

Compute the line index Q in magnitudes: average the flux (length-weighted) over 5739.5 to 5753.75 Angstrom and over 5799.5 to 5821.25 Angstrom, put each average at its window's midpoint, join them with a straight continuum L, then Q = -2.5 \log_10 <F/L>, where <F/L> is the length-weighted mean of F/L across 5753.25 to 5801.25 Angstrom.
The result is 0.05 mag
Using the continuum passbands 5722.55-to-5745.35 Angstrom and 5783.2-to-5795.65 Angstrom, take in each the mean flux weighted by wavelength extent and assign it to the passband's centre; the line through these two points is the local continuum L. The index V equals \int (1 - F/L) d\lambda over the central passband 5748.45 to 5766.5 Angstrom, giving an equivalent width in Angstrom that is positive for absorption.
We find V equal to -1.6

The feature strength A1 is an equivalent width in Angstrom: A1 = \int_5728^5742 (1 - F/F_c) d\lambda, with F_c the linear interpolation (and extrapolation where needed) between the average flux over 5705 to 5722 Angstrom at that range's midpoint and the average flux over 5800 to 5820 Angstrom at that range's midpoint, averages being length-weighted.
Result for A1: 1.34 Angstrom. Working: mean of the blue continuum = 3.13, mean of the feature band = 2.88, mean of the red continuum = 3.36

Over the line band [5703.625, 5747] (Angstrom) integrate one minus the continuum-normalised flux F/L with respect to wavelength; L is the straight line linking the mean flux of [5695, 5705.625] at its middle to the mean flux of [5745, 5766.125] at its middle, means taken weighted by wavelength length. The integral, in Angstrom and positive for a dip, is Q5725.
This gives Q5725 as 0.9 Angstrom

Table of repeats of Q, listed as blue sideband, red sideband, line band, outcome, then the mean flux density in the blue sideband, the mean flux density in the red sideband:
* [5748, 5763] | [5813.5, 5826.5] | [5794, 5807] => -0.02 mag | 3.21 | 3.24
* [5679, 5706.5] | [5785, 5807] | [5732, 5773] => -0.02 mag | 3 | 3.14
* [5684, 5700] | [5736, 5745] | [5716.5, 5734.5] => 0.02 mag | 2.93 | 3.1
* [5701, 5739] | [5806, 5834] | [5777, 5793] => 0.09 mag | 3.02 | 3.28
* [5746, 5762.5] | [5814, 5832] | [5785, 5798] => 0.08 mag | 3.22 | 3.23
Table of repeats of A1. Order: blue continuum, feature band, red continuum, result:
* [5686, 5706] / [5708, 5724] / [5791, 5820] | -0.62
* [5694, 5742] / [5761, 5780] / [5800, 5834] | -0.05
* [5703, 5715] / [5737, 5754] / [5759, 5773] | 0.00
